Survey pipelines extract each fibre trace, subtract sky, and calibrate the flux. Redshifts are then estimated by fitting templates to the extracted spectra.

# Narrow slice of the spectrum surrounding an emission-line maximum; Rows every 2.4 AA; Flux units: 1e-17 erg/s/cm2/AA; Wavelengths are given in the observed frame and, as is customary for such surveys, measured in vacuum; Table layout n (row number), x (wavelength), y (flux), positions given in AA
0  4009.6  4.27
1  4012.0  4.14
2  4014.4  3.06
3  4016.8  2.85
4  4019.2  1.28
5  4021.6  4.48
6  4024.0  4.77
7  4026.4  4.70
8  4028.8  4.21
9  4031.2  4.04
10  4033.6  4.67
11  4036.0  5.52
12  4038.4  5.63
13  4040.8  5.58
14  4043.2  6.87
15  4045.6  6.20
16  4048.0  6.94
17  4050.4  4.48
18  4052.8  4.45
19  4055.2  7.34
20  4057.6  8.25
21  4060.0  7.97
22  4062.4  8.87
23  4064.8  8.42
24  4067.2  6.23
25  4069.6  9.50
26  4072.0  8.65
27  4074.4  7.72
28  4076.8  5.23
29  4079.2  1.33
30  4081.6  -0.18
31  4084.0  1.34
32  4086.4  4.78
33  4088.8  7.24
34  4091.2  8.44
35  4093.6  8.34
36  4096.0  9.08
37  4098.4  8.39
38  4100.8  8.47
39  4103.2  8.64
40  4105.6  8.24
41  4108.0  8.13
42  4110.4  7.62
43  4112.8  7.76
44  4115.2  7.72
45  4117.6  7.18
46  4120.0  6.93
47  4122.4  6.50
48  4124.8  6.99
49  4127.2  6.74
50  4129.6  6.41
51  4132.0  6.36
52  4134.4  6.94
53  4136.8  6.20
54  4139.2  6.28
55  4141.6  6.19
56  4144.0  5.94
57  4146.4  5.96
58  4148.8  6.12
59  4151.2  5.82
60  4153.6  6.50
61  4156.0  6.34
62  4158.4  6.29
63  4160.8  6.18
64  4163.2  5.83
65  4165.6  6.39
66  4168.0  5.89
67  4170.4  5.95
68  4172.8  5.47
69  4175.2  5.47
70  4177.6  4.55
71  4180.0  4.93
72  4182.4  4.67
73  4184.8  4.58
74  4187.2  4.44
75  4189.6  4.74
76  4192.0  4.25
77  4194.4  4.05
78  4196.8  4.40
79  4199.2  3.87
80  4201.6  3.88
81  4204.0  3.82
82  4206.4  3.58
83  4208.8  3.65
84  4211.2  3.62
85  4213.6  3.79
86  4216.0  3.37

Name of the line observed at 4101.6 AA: Ly-alpha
